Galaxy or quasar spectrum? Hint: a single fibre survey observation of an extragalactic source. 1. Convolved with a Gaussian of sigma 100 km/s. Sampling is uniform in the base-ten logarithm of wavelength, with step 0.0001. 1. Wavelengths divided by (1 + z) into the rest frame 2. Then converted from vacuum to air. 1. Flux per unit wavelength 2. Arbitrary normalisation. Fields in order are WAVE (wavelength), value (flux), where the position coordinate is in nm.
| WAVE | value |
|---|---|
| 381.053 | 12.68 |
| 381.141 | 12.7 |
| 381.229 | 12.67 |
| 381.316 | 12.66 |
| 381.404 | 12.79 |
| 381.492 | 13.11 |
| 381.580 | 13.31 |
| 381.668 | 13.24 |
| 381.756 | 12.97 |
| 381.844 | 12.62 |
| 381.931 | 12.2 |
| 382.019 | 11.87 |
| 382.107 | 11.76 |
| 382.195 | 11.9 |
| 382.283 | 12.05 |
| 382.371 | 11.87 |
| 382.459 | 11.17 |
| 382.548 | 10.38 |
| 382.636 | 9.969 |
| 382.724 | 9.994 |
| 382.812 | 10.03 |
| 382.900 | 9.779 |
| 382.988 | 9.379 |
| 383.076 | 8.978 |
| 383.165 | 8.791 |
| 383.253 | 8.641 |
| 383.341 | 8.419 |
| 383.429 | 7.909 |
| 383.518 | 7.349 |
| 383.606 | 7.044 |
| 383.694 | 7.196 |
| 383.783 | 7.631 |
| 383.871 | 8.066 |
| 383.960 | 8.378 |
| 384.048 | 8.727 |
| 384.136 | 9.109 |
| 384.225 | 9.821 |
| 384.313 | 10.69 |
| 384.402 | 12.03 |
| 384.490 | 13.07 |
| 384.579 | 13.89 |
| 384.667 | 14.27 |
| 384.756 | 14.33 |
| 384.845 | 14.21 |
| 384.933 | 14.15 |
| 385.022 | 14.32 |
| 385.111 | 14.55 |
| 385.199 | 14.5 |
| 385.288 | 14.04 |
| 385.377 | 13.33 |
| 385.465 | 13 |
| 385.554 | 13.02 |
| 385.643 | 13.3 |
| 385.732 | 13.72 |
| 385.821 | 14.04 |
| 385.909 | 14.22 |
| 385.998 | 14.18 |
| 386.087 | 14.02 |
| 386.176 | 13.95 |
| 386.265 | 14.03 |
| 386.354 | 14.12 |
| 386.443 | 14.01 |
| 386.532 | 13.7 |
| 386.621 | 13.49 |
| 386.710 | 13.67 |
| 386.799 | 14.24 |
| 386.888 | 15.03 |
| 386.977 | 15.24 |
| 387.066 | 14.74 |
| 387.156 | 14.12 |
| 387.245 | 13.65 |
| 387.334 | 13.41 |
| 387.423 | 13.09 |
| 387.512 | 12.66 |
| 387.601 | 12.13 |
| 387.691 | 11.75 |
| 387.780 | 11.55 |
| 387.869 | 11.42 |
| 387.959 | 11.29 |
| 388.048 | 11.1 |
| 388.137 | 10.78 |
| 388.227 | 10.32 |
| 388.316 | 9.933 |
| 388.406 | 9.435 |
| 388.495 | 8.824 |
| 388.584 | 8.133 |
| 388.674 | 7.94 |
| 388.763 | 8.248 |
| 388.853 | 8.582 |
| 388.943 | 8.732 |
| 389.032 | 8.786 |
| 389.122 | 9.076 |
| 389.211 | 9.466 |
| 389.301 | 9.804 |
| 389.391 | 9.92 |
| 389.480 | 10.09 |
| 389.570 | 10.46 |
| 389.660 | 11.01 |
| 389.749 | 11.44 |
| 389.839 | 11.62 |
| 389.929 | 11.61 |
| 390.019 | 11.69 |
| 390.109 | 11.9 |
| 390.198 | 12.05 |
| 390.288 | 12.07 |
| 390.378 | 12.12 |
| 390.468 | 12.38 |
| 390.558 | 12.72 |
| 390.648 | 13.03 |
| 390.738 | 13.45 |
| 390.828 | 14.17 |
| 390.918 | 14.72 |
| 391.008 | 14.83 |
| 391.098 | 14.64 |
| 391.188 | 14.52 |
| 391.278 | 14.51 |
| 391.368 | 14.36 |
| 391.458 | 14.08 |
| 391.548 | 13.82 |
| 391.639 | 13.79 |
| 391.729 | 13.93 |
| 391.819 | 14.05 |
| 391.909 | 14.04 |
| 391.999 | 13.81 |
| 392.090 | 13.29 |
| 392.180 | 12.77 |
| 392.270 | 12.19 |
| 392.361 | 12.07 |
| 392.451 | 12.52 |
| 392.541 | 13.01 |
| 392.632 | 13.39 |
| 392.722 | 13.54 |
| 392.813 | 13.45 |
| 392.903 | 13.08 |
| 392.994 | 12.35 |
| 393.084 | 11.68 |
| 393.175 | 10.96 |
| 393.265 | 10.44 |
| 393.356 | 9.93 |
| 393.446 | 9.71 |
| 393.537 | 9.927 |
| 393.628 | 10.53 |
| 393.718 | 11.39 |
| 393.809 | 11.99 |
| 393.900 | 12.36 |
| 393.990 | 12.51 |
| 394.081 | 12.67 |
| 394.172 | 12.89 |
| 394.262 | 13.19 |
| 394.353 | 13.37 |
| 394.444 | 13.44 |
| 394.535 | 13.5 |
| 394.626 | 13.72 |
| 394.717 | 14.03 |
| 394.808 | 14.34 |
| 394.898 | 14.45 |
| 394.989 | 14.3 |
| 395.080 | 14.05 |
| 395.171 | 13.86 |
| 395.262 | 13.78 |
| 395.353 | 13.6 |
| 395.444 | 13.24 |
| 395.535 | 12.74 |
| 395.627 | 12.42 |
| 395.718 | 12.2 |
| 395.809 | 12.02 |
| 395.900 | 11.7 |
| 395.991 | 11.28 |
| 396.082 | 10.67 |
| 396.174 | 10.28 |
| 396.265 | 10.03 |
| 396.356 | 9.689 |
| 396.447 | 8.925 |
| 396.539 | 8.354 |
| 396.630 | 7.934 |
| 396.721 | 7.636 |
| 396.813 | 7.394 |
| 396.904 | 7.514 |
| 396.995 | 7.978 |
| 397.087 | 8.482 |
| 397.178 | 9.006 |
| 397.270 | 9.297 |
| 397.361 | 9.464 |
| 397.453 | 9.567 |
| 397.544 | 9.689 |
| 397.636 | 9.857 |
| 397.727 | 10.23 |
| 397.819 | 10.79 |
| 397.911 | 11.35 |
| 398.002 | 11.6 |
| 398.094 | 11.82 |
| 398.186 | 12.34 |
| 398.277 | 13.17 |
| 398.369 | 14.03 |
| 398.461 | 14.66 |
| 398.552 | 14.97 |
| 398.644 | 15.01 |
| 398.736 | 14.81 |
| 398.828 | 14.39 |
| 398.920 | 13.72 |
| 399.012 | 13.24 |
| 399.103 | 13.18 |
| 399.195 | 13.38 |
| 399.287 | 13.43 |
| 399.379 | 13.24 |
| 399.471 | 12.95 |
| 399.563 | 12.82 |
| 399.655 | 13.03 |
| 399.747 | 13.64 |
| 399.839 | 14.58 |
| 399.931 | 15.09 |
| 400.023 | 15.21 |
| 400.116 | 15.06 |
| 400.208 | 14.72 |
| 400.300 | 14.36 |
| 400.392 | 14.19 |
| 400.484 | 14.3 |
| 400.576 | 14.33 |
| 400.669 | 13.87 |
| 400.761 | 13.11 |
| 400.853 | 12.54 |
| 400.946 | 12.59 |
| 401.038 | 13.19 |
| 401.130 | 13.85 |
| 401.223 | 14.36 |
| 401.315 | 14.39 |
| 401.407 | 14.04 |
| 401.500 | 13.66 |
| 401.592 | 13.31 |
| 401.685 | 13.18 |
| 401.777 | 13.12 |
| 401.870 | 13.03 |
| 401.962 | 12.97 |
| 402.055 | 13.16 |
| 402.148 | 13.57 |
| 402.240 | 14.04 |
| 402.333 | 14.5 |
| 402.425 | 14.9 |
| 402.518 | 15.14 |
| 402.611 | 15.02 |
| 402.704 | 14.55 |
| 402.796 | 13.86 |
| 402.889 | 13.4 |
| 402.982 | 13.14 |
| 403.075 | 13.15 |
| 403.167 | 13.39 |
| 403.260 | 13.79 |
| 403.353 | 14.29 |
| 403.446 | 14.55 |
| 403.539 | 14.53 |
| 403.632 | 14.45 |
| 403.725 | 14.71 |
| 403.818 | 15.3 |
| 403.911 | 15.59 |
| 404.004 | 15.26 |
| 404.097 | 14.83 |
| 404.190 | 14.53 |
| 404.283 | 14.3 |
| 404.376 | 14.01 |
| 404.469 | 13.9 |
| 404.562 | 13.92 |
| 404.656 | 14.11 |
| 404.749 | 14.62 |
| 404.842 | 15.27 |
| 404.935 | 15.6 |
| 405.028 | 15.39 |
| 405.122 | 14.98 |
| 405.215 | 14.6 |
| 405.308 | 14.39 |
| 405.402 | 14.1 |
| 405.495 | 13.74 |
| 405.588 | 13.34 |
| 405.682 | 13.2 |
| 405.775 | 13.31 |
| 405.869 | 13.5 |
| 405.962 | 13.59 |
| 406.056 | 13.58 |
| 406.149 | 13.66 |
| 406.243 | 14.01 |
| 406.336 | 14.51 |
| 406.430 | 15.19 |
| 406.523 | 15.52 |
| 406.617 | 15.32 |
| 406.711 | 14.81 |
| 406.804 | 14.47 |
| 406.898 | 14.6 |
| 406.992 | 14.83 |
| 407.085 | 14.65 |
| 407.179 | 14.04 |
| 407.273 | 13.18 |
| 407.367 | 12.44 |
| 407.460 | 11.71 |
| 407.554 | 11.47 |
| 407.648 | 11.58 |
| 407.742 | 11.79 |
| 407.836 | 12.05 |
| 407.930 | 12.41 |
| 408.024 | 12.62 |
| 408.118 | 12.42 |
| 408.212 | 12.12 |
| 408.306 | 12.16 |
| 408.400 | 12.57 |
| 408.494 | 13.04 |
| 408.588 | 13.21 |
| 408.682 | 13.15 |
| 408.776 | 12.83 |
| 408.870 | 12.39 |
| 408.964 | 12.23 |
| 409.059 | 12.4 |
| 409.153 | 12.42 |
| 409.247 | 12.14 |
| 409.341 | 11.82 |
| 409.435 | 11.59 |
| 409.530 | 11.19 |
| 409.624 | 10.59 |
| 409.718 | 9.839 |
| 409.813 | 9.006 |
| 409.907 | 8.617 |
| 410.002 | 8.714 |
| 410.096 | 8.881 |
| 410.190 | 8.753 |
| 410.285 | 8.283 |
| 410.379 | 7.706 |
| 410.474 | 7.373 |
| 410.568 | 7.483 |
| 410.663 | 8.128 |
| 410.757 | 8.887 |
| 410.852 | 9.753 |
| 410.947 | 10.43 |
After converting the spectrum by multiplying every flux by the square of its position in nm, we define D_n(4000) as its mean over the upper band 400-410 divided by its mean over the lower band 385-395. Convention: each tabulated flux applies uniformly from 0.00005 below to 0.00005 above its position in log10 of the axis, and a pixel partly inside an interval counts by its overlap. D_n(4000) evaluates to 1.17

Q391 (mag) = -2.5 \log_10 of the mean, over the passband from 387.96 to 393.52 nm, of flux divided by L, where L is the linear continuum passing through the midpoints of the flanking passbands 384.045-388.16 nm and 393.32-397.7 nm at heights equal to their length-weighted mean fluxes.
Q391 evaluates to 0.037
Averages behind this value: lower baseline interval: 13.2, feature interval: 11.8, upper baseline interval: 11.3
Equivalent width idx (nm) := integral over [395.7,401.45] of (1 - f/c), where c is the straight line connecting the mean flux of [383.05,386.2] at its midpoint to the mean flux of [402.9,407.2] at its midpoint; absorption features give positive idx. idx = 0.58 nm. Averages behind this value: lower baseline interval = 11.6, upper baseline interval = 14.4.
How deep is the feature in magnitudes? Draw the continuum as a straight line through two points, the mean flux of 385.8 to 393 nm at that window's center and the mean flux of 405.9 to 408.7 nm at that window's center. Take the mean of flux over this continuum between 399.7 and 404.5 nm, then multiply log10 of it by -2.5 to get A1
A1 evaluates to -0.08 mag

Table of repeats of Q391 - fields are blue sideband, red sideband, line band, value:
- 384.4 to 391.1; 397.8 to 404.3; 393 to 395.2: 0.054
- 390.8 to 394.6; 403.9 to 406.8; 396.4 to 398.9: 0.244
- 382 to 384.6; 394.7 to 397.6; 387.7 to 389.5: 0.059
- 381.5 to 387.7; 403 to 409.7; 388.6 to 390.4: 0.206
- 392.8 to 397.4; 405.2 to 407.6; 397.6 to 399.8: -0.067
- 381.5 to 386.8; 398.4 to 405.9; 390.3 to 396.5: 0.019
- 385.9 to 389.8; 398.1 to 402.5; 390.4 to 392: -0.137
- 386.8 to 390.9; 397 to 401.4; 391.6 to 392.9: -0.119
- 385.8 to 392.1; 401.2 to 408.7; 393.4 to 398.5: 0.139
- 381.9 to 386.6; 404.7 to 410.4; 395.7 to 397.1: 0.274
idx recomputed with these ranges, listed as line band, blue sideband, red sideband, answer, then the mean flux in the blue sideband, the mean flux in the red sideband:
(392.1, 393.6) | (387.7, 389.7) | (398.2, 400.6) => -0.07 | 9.8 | 14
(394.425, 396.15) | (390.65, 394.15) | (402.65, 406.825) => 0.01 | 12.9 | 14.3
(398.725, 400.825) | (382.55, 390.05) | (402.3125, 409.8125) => -0.17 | 11.4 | 13.6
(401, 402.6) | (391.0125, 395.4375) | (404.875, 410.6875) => -0.15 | 13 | 12.4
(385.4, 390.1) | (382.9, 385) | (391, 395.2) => -0.27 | 10.1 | 13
